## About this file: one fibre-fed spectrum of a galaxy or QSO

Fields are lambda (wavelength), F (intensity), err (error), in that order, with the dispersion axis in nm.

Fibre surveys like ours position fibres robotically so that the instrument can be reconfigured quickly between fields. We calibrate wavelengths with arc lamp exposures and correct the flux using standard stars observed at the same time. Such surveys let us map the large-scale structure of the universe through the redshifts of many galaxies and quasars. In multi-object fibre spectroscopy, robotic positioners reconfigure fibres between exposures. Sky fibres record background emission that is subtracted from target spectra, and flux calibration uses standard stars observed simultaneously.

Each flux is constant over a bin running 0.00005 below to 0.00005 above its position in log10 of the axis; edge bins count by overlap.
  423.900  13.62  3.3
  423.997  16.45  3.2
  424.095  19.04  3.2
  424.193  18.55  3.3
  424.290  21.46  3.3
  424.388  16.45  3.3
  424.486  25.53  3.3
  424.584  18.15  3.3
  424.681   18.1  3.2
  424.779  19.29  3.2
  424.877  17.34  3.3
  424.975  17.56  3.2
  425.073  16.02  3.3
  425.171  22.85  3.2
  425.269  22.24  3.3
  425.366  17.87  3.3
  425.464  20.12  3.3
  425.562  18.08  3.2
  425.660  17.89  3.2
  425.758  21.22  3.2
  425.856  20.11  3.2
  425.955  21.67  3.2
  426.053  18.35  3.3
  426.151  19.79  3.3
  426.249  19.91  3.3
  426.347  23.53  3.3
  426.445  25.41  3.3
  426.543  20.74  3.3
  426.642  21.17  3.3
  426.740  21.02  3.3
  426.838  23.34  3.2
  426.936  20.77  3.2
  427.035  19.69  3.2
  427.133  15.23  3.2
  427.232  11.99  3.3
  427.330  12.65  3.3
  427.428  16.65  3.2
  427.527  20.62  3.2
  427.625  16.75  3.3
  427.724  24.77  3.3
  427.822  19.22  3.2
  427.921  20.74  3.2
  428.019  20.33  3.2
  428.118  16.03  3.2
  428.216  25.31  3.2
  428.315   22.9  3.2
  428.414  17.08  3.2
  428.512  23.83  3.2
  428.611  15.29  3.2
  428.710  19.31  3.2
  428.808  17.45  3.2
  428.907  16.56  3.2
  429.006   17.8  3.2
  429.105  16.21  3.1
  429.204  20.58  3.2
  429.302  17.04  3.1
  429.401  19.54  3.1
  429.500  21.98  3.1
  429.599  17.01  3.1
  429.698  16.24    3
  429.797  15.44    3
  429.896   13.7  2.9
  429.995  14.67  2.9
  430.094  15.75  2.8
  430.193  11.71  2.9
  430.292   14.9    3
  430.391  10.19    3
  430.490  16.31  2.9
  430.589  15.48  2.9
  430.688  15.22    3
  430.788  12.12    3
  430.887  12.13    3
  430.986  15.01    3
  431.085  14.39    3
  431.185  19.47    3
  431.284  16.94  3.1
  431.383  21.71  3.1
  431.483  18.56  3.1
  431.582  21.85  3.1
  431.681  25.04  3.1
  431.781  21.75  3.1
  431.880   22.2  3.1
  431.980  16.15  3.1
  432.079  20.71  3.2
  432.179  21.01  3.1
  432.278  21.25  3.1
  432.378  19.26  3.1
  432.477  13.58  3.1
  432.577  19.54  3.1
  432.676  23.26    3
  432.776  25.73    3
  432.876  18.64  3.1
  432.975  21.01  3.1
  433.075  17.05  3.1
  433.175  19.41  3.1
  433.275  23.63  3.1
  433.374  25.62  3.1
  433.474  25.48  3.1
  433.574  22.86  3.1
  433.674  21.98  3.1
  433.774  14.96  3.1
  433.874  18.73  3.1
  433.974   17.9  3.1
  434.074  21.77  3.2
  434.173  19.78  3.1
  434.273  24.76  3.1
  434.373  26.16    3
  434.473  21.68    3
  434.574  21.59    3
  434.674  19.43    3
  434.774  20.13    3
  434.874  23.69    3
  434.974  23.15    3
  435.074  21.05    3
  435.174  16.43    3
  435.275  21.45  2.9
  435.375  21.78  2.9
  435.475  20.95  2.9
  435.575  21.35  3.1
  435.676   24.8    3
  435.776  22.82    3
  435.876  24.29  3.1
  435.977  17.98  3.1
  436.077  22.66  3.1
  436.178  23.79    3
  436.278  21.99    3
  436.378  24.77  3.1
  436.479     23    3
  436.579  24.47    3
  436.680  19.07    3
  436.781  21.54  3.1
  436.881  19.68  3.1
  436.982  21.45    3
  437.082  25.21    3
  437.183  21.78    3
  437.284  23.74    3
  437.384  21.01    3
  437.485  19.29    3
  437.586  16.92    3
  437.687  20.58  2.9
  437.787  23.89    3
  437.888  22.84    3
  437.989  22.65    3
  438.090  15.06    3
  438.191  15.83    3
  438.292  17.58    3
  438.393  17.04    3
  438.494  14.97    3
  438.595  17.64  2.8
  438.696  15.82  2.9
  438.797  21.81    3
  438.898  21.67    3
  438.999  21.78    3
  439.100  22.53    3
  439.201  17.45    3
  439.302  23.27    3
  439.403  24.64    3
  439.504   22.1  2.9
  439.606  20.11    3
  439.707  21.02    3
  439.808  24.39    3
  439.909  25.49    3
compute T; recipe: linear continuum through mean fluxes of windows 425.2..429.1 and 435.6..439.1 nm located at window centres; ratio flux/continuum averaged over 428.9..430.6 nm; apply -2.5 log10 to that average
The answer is 0.22 mag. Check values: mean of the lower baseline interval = 19.6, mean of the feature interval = 16.2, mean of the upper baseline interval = 20.9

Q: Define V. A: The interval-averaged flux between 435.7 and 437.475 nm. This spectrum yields 22.3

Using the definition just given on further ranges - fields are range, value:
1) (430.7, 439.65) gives 20.6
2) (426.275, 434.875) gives 19.1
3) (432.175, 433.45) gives 20.8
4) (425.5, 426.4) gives 20.1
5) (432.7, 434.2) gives 21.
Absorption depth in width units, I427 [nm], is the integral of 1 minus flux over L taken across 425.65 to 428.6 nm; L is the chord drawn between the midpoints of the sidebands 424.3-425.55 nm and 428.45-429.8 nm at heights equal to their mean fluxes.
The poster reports -0.18 nm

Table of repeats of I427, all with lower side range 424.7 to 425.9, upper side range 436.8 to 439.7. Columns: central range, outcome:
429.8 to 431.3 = 0.392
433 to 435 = -0.151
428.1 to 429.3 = 0.028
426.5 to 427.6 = 0.049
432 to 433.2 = -0.008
